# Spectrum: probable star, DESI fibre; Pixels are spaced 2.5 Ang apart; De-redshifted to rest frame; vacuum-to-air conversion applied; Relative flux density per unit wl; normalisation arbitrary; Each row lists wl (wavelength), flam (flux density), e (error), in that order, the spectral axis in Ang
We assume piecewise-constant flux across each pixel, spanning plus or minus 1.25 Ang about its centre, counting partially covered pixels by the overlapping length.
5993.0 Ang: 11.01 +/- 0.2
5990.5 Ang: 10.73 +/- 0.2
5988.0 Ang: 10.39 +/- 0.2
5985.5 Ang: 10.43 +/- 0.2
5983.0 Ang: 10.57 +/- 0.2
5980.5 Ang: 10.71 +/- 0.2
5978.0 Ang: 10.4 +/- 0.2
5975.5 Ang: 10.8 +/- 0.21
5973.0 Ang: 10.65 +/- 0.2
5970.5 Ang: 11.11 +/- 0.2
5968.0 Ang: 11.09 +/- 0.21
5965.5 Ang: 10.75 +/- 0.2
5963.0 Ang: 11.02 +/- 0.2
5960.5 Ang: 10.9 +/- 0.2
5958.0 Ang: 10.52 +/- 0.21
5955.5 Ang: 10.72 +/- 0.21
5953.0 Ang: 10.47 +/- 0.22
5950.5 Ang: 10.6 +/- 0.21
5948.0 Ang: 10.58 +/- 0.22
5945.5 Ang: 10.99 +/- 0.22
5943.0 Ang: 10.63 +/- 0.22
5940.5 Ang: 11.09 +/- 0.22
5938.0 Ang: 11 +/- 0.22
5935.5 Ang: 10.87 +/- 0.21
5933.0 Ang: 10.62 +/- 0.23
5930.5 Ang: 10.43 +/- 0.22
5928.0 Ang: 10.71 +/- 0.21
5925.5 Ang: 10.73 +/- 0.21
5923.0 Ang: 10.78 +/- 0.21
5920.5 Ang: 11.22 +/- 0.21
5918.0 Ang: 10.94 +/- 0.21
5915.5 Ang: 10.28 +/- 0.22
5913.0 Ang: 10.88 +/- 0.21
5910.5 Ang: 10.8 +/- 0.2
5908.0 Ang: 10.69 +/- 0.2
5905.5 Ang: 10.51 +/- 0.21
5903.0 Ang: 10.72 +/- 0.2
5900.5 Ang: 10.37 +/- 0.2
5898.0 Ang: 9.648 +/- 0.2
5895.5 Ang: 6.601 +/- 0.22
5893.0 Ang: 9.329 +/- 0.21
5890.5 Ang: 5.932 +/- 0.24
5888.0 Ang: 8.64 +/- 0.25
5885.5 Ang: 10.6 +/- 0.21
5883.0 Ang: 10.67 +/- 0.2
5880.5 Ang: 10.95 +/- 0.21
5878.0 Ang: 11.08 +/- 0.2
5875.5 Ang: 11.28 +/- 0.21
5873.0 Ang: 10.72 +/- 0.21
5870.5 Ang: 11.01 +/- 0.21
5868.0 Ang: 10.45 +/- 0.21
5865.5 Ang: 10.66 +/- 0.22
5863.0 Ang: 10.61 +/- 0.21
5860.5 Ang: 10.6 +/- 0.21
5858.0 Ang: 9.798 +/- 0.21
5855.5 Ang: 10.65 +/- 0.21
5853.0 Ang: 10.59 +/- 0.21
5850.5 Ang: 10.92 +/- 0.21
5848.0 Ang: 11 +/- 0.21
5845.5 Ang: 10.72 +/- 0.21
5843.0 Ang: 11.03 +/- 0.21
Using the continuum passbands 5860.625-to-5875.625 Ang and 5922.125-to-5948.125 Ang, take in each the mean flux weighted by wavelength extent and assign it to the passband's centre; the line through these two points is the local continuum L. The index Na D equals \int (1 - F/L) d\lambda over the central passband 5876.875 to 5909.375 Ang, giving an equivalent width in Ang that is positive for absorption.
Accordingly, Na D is 3.26 Ang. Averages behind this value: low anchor 10.7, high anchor 10.8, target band 9.67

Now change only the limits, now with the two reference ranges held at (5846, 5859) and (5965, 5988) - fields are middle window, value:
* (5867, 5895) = 1.8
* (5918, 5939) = -0.3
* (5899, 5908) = 0.1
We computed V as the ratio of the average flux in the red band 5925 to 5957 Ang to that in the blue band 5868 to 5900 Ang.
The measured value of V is 1.10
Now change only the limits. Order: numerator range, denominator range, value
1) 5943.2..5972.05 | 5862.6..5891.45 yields 1.05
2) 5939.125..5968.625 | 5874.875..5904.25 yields 1.12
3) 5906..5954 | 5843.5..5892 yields 1.04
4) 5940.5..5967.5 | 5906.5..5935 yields 1.00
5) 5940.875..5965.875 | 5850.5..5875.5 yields 1.01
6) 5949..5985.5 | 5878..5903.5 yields 1.14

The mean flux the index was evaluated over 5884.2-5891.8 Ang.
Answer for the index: 8.41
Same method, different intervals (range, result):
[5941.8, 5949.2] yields 10.7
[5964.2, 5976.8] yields 10.9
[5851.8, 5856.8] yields 10.6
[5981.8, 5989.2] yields 10.5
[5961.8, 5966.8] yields 10.9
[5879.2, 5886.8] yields 10.7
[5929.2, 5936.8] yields 10.6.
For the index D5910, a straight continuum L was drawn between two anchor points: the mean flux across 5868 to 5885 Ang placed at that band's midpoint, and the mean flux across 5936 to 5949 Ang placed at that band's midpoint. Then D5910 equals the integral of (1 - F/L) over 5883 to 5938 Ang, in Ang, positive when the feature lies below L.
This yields 4.0 Ang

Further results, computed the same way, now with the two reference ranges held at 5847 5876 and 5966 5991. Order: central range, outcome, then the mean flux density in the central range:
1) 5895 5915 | 0.96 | 10.2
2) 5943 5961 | 0.03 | 10.7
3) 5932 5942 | -0.20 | 10.9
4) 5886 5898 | 2.98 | 8.02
